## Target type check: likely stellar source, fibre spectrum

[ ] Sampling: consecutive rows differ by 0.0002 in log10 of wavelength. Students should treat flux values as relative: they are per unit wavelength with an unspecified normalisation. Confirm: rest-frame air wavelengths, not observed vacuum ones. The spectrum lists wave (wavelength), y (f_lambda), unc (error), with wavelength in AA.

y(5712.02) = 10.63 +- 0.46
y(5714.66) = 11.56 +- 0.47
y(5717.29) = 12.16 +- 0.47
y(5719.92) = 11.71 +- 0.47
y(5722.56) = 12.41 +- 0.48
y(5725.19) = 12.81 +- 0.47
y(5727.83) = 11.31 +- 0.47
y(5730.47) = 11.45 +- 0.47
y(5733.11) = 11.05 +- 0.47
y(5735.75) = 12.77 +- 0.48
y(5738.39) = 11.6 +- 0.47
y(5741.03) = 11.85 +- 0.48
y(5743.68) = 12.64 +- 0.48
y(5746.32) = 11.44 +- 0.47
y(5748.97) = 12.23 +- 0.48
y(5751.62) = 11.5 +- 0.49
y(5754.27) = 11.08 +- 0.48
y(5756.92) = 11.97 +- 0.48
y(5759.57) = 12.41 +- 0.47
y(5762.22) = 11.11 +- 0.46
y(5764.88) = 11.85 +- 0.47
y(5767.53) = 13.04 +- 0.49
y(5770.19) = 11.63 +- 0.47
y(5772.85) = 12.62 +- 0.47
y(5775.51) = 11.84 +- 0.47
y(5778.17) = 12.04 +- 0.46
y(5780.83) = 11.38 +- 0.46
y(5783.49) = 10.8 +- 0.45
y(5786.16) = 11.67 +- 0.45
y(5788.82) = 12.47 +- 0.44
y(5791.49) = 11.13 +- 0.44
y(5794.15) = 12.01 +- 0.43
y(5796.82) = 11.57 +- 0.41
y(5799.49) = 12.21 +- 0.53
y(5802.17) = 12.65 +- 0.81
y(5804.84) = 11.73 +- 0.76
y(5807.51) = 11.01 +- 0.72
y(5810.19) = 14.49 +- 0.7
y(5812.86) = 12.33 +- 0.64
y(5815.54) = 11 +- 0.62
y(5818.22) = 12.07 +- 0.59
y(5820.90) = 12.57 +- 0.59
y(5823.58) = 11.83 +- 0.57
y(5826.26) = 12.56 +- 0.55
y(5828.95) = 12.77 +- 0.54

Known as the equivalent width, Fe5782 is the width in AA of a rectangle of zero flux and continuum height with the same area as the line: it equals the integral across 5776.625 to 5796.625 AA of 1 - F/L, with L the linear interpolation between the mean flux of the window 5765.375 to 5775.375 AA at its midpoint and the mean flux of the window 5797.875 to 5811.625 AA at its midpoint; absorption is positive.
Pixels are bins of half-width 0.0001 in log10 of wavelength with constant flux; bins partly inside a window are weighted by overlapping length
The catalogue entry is 1.2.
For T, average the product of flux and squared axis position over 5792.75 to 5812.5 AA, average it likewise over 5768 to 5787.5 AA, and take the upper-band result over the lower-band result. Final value 1.05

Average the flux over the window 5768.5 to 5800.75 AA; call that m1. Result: 11.8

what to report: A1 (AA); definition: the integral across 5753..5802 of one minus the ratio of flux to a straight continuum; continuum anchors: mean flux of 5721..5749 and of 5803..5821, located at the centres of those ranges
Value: 0.9 AA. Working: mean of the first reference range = 11.9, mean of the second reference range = 12.2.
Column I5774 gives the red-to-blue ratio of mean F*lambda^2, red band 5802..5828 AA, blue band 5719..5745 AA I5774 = 1.05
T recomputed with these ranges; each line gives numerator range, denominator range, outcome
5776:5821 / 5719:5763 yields 1.03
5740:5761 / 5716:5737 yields 1.00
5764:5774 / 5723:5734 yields 1.06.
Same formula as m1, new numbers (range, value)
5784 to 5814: 12.1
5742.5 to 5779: 12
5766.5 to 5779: 12.2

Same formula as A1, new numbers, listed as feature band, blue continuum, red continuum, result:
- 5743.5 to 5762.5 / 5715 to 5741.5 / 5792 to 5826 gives 0.29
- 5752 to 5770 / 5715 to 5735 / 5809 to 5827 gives 0.29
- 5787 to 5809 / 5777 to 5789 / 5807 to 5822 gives 0.13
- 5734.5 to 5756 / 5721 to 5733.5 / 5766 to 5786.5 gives -0.04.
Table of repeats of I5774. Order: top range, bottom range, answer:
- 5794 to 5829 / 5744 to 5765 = 1.06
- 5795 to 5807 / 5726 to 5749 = 1.04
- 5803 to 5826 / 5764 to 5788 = 1.04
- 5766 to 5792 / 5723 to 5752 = 1.01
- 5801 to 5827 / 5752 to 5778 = 1.04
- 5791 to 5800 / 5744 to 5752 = 1.01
